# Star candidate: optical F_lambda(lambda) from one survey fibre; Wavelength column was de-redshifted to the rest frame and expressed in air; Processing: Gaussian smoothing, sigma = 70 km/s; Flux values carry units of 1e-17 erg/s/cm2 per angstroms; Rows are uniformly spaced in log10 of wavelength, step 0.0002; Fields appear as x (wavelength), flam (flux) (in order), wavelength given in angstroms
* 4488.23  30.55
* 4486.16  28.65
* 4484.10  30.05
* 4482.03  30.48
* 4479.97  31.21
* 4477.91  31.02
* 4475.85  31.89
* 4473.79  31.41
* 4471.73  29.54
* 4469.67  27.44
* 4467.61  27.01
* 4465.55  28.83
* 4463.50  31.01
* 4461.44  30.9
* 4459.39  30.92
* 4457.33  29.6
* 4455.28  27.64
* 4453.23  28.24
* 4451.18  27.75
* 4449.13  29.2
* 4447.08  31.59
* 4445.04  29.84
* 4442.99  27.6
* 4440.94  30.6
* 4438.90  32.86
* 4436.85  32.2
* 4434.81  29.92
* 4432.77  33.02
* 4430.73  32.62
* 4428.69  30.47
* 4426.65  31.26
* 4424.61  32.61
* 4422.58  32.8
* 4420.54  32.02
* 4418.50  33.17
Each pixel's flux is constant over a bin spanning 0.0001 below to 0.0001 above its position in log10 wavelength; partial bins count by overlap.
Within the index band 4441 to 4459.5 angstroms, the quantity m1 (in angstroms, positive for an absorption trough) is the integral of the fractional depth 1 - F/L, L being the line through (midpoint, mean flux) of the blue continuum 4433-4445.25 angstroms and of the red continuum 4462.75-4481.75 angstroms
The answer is 0.8 angstroms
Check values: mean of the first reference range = 30.7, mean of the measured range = 29.1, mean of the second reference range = 29.9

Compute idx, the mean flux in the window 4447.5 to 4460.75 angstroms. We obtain 29.1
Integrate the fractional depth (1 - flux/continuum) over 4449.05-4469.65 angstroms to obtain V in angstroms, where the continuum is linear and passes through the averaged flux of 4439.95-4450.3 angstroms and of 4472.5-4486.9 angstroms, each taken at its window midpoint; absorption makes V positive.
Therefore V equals 0.8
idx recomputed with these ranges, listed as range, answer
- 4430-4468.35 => 30.1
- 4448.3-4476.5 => 29.3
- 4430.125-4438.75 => 32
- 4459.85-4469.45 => 29.4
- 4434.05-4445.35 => 30.5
